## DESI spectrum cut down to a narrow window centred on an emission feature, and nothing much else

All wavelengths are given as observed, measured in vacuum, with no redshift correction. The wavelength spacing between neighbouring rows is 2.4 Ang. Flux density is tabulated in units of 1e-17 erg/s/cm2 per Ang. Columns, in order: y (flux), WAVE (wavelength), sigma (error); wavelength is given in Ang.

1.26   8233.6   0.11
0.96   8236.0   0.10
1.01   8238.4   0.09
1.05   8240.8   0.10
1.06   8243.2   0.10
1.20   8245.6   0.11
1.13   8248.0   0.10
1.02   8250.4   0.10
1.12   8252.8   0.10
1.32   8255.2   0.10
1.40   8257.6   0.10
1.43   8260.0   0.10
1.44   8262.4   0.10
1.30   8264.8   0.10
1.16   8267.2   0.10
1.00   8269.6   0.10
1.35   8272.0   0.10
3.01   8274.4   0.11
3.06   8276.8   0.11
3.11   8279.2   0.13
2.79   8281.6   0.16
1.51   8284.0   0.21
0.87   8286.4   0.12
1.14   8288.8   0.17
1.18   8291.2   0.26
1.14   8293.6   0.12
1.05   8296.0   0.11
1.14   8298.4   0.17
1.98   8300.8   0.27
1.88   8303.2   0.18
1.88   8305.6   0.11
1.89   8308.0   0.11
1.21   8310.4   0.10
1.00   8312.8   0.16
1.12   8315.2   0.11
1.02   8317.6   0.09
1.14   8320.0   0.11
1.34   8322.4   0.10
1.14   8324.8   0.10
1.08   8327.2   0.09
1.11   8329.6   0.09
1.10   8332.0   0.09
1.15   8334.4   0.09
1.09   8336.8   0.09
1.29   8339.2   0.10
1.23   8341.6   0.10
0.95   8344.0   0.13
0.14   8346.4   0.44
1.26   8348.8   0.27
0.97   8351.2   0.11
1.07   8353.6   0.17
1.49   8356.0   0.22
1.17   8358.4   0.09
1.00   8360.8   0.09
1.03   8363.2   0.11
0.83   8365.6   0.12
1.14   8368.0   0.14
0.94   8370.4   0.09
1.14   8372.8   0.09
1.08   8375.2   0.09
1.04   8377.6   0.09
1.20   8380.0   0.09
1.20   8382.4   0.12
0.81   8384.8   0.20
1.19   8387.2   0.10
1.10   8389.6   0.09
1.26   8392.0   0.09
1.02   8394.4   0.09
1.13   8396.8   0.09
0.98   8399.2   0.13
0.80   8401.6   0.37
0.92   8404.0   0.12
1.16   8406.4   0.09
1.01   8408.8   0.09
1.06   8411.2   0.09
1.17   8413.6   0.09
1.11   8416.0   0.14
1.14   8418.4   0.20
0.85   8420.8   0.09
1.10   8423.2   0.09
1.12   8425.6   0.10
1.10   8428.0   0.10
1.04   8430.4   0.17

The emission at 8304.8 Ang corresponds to [N II] 6583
